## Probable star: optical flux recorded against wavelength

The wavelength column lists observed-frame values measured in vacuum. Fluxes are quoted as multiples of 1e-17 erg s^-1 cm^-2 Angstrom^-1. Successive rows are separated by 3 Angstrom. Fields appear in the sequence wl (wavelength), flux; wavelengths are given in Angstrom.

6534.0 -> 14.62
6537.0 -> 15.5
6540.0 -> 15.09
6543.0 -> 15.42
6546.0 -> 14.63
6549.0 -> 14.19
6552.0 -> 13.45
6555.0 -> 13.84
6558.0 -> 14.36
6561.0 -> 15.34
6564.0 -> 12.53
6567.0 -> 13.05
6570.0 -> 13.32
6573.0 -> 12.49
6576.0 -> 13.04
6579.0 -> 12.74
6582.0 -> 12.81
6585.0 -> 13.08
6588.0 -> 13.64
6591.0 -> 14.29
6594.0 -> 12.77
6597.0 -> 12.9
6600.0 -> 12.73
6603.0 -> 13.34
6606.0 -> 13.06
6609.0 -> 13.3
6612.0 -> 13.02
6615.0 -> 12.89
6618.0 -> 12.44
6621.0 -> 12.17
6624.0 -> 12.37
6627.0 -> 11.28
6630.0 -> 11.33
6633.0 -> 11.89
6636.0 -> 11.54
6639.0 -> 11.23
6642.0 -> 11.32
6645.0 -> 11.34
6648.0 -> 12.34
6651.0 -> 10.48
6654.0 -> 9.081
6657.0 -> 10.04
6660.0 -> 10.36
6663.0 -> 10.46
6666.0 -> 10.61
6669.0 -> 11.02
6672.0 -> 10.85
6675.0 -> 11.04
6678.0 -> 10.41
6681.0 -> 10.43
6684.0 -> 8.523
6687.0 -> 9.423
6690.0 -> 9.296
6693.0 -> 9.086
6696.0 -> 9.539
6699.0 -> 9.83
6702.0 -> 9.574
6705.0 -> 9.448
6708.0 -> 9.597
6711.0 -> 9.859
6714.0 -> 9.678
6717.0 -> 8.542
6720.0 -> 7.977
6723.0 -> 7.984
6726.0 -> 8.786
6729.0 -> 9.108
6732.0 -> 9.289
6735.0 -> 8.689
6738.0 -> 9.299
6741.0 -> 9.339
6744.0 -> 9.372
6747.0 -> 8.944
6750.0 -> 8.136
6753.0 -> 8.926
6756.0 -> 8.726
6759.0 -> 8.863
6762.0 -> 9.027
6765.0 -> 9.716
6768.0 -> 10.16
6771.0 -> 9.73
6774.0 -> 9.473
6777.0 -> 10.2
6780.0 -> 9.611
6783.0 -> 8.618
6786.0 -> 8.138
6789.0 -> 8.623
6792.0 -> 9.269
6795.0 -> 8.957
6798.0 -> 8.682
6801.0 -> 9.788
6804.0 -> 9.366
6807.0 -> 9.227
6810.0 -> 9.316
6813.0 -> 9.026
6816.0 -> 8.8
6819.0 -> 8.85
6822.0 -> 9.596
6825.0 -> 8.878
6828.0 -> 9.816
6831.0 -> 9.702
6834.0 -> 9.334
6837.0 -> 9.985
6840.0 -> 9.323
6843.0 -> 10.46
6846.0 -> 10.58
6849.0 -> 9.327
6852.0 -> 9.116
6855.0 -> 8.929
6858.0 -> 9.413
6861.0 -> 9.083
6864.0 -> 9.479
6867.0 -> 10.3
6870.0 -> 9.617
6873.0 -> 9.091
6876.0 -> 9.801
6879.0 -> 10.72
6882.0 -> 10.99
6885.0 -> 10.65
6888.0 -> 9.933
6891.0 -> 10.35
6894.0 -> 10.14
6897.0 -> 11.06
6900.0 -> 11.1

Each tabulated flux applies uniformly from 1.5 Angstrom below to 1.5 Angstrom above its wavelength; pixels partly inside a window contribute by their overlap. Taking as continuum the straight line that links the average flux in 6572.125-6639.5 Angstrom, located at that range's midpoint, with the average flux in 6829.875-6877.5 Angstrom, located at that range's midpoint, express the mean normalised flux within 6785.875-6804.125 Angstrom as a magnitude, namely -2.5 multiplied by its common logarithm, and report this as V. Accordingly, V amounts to 0.15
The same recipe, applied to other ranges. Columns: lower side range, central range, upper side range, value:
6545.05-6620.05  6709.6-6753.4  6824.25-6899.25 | 0.272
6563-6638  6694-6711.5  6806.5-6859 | 0.172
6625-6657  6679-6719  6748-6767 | 0.067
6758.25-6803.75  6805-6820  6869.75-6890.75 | 0.057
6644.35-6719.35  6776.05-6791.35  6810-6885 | 0.087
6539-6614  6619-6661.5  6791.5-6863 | 0.116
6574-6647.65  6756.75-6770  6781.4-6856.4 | 0.080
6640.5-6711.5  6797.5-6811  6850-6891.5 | 0.069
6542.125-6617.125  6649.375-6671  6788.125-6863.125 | 0.172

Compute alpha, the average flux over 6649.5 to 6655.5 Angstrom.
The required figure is 9.78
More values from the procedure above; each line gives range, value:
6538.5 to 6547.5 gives 15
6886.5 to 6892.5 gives 10.1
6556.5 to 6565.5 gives 14.1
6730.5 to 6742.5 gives 9.15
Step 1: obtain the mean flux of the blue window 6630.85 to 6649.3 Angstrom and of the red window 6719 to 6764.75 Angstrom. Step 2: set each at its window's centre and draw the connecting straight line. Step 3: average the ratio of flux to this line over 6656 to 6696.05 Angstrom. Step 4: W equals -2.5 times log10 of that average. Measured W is 0.06 mag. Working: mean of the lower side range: 11.6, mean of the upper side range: 8.86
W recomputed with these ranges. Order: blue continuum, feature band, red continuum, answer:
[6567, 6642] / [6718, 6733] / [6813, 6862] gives 0.26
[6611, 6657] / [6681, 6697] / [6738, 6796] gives 0.14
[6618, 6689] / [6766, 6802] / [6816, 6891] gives 0.09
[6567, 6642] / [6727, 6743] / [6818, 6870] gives 0.20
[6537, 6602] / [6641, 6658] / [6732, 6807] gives 0.10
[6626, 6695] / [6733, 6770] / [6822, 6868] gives 0.11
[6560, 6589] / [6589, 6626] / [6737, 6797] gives -0.04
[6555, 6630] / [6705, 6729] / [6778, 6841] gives 0.21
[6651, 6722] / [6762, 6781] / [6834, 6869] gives -0.01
